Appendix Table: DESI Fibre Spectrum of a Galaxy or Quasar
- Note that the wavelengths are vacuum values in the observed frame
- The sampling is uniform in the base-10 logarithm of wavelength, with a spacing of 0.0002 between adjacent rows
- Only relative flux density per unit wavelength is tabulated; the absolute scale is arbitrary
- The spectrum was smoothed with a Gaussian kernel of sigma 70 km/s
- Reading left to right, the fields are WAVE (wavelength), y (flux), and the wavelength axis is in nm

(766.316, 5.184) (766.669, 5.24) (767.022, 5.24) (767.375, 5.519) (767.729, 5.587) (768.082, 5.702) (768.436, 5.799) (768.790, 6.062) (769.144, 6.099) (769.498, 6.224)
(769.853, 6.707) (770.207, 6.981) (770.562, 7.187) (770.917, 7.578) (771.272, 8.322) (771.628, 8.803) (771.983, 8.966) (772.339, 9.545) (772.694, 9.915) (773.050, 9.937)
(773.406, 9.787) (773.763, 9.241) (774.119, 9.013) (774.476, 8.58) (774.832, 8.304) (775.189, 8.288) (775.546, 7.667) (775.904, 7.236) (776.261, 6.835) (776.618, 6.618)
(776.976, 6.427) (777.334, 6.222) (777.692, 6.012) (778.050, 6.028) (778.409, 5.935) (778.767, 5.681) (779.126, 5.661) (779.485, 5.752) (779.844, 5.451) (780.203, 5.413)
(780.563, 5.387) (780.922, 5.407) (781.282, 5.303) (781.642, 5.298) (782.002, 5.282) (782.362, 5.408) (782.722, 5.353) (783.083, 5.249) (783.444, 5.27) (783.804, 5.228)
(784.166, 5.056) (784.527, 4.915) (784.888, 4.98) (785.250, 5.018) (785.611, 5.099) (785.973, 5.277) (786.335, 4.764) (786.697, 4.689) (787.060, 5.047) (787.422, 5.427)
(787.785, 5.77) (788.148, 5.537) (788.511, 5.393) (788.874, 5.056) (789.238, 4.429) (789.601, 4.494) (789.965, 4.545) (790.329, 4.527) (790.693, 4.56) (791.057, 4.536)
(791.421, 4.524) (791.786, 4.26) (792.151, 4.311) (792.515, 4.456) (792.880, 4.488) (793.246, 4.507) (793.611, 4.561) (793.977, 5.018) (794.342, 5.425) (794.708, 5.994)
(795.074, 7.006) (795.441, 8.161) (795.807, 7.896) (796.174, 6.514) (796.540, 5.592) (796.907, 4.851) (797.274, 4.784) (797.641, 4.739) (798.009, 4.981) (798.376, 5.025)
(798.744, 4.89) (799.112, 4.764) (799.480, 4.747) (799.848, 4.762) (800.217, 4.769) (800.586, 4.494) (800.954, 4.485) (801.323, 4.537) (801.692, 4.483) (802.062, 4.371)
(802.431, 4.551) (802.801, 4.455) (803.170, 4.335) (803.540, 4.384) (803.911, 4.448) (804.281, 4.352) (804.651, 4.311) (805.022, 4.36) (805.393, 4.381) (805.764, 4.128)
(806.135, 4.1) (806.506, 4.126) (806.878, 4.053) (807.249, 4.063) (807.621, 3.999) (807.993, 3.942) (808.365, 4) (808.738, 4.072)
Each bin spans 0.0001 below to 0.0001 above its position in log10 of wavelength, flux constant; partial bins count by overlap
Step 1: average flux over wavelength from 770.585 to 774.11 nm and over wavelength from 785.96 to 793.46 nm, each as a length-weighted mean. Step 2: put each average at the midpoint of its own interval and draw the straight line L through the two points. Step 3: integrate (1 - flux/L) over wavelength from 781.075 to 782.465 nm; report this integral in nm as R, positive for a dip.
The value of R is 0.29 nm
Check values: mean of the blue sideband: 9.03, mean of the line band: 5.32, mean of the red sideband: 4.78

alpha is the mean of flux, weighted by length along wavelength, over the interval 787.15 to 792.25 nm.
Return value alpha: 4.82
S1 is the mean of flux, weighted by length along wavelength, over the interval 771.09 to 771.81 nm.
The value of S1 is 8.56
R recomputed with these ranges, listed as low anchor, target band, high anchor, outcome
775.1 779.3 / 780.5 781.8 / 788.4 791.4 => 0.13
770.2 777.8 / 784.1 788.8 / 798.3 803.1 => 0.96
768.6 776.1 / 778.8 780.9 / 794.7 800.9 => 0.52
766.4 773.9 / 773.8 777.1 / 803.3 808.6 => -0.42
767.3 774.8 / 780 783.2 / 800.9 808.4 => 0.63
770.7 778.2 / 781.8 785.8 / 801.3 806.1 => 1.00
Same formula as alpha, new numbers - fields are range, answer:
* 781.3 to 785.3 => 5.2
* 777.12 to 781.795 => 5.66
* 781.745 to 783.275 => 5.32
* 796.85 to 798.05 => 4.82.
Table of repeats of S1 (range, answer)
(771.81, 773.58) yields 9.63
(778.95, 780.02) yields 5.62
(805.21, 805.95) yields 4.25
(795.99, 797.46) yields 5.44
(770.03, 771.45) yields 7.52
